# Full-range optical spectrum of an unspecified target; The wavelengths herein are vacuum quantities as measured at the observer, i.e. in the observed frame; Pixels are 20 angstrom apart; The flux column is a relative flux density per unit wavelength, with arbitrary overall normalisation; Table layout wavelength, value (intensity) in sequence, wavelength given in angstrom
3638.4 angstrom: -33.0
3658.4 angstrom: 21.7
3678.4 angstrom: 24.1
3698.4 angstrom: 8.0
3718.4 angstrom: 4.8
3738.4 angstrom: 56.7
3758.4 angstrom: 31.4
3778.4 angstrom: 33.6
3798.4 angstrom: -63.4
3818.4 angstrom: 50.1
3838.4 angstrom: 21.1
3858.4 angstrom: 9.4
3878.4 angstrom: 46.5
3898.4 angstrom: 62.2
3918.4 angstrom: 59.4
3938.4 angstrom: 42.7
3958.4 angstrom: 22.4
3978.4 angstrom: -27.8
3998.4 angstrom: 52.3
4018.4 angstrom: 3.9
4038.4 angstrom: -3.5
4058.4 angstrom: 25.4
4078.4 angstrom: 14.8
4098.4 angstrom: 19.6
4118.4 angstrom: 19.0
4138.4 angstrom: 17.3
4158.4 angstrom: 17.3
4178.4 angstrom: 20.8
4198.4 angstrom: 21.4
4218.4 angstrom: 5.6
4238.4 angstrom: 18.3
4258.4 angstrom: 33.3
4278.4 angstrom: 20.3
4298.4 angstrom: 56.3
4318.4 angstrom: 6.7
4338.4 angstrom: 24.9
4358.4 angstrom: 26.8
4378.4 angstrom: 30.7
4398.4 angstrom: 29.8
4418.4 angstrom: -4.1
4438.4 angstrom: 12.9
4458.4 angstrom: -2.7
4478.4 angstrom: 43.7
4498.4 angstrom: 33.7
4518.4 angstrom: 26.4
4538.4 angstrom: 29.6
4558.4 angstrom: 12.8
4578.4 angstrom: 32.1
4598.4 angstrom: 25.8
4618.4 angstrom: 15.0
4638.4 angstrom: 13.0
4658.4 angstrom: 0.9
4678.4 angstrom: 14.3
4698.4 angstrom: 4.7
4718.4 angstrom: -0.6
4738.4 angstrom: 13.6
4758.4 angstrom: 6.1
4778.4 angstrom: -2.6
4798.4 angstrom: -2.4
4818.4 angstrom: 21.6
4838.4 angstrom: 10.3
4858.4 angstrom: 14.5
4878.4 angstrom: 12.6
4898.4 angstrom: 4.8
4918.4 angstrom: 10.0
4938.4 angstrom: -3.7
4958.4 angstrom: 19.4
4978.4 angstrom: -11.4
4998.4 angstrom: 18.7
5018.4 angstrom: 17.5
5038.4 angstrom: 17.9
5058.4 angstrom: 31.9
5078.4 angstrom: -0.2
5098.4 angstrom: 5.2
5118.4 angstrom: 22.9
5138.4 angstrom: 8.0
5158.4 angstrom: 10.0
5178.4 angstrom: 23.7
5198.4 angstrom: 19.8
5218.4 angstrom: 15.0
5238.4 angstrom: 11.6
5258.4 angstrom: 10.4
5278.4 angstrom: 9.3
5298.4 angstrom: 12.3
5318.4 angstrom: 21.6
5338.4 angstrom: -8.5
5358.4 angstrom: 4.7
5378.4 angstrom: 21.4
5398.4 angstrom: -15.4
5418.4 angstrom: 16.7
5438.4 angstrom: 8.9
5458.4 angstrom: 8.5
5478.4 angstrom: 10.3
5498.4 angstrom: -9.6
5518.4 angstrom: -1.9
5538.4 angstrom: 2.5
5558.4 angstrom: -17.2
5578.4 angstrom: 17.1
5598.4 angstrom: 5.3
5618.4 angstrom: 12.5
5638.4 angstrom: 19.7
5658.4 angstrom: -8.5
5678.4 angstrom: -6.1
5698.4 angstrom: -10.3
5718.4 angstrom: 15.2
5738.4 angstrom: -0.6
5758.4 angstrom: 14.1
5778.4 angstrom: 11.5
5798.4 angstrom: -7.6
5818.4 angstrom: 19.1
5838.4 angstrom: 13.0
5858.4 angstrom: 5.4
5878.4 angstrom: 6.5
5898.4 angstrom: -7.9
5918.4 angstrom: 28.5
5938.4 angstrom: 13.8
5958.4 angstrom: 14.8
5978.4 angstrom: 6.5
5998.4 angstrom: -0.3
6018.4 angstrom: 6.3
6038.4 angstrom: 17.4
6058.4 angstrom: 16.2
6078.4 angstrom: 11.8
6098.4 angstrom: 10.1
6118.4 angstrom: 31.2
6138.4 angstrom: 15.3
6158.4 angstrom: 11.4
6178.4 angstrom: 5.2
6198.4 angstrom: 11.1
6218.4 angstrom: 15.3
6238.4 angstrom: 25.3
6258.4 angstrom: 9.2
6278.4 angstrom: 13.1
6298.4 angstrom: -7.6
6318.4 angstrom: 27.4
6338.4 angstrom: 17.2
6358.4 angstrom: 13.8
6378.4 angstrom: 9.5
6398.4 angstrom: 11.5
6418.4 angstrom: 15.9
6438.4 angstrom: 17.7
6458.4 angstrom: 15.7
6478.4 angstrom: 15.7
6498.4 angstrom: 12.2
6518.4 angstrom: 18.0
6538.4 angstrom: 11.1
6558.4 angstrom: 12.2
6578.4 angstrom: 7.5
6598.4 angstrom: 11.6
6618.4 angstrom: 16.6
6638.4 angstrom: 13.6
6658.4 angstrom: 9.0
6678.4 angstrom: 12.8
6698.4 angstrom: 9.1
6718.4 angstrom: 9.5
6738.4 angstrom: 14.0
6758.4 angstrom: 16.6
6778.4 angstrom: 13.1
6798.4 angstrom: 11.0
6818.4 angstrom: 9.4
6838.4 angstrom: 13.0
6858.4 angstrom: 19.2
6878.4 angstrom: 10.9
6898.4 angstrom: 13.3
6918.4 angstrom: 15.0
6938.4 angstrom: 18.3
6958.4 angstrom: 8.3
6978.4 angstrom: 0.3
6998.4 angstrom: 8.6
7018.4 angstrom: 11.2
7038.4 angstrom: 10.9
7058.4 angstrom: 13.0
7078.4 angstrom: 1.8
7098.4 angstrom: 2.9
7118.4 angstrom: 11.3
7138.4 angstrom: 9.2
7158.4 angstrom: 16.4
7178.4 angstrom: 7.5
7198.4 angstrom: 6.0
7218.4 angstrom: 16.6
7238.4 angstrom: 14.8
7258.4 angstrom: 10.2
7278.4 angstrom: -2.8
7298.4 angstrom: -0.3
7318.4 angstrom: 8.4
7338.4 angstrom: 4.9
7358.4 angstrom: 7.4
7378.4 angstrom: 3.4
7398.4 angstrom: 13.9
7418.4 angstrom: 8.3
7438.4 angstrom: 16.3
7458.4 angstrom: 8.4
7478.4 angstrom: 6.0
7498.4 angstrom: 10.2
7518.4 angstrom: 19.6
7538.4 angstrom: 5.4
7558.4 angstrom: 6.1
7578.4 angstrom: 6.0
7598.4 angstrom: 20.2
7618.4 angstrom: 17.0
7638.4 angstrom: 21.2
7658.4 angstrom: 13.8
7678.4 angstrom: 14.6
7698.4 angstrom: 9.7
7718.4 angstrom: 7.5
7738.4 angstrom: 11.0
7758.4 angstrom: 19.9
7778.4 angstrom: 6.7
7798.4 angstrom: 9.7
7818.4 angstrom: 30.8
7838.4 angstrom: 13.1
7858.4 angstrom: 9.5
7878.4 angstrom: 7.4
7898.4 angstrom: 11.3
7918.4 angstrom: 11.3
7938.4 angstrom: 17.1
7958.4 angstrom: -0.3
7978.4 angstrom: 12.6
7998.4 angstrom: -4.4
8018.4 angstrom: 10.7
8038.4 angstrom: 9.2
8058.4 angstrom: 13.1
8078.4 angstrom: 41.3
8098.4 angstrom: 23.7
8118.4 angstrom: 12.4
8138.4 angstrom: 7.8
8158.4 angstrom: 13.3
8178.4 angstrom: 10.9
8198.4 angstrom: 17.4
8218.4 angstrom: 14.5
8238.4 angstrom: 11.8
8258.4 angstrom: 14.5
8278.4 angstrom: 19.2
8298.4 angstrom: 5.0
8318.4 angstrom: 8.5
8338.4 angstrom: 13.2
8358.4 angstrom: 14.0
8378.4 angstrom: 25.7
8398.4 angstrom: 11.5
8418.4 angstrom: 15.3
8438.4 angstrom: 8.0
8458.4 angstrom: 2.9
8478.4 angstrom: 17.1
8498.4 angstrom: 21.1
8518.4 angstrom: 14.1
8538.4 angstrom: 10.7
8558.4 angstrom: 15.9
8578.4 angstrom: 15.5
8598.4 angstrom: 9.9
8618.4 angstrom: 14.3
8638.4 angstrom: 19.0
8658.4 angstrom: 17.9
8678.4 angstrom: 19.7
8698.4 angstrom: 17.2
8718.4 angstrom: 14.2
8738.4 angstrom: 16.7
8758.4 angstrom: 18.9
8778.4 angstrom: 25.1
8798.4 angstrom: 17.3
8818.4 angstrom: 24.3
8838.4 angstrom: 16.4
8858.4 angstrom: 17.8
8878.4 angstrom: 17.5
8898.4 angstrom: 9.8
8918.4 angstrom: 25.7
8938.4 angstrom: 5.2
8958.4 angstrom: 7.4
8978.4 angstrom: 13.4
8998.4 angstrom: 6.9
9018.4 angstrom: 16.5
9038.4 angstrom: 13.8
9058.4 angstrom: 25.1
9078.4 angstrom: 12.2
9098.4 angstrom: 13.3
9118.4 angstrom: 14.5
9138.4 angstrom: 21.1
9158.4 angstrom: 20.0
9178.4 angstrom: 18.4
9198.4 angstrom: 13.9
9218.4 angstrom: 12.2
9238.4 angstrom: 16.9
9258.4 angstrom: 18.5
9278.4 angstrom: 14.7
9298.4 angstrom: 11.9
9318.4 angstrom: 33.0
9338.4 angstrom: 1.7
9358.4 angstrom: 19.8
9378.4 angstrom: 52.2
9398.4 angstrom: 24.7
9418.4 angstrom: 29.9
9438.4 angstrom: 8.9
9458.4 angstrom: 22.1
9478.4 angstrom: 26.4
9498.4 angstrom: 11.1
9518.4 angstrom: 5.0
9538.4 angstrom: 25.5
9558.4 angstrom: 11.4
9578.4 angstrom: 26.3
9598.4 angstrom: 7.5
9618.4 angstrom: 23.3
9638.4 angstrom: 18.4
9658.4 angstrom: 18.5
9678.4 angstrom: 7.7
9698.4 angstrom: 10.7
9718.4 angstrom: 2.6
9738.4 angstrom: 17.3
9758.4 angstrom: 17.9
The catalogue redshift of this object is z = 1.168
